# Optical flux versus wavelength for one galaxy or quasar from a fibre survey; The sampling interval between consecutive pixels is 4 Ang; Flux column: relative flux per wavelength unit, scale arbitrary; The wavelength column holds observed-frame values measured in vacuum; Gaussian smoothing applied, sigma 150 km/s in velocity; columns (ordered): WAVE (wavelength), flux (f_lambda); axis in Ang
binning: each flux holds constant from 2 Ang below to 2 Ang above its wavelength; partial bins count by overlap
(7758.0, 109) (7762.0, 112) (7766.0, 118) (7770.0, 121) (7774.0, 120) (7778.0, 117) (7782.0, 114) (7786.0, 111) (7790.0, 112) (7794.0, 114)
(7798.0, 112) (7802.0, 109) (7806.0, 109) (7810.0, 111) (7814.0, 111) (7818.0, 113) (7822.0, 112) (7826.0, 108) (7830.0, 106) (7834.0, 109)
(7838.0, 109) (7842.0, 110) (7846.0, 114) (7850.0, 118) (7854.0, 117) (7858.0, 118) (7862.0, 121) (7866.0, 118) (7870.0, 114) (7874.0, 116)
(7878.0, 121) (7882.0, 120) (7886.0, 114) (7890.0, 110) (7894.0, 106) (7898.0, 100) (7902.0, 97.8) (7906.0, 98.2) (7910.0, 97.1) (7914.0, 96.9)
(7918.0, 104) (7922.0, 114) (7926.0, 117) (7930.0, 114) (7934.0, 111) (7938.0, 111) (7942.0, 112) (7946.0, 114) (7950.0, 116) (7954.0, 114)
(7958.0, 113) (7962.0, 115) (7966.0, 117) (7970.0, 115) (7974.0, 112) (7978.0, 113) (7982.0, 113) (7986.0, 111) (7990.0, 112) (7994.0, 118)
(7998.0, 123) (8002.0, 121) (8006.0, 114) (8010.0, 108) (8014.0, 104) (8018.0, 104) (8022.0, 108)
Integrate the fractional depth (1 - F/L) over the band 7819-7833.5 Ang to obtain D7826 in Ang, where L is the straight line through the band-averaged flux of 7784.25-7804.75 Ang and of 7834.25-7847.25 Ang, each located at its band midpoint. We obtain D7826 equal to 0.2 Ang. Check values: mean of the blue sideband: 112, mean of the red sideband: 111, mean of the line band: 109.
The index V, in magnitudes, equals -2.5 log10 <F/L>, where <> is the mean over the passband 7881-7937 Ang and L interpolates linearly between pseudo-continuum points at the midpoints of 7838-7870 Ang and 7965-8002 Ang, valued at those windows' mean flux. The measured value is 0.08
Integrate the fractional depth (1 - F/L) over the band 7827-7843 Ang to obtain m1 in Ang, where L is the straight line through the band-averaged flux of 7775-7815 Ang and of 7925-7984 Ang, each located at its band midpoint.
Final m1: 0.6 Ang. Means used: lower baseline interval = 112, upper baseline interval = 114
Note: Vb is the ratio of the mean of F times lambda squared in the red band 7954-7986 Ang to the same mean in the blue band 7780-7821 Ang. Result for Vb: 1.1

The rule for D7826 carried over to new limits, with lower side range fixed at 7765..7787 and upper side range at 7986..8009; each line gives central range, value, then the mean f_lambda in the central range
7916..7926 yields 0.5 Ang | 111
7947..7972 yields 0.4 Ang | 115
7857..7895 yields 0.3 Ang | 116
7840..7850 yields 0.3 Ang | 113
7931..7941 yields 0.5 Ang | 111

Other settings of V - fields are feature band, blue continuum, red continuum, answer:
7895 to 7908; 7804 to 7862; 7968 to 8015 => 0.140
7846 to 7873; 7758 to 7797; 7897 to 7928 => -0.091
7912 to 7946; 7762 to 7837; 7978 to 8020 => 0.024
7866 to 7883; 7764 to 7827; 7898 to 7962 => -0.068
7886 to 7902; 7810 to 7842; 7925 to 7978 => 0.065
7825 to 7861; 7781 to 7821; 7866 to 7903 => -0.008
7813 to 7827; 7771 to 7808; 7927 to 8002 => 0.022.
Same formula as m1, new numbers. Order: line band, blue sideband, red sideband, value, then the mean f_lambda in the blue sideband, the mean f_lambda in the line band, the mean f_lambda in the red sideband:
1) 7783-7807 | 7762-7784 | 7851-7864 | 1.3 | 117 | 111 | 119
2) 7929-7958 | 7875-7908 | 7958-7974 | 0.0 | 109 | 113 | 115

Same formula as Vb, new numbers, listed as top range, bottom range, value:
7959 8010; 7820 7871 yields 1.05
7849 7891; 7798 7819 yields 1.08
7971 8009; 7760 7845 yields 1.07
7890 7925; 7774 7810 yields 0.94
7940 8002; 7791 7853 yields 1.07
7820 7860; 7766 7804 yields 0.99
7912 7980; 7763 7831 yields 1.03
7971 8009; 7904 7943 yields 1.09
